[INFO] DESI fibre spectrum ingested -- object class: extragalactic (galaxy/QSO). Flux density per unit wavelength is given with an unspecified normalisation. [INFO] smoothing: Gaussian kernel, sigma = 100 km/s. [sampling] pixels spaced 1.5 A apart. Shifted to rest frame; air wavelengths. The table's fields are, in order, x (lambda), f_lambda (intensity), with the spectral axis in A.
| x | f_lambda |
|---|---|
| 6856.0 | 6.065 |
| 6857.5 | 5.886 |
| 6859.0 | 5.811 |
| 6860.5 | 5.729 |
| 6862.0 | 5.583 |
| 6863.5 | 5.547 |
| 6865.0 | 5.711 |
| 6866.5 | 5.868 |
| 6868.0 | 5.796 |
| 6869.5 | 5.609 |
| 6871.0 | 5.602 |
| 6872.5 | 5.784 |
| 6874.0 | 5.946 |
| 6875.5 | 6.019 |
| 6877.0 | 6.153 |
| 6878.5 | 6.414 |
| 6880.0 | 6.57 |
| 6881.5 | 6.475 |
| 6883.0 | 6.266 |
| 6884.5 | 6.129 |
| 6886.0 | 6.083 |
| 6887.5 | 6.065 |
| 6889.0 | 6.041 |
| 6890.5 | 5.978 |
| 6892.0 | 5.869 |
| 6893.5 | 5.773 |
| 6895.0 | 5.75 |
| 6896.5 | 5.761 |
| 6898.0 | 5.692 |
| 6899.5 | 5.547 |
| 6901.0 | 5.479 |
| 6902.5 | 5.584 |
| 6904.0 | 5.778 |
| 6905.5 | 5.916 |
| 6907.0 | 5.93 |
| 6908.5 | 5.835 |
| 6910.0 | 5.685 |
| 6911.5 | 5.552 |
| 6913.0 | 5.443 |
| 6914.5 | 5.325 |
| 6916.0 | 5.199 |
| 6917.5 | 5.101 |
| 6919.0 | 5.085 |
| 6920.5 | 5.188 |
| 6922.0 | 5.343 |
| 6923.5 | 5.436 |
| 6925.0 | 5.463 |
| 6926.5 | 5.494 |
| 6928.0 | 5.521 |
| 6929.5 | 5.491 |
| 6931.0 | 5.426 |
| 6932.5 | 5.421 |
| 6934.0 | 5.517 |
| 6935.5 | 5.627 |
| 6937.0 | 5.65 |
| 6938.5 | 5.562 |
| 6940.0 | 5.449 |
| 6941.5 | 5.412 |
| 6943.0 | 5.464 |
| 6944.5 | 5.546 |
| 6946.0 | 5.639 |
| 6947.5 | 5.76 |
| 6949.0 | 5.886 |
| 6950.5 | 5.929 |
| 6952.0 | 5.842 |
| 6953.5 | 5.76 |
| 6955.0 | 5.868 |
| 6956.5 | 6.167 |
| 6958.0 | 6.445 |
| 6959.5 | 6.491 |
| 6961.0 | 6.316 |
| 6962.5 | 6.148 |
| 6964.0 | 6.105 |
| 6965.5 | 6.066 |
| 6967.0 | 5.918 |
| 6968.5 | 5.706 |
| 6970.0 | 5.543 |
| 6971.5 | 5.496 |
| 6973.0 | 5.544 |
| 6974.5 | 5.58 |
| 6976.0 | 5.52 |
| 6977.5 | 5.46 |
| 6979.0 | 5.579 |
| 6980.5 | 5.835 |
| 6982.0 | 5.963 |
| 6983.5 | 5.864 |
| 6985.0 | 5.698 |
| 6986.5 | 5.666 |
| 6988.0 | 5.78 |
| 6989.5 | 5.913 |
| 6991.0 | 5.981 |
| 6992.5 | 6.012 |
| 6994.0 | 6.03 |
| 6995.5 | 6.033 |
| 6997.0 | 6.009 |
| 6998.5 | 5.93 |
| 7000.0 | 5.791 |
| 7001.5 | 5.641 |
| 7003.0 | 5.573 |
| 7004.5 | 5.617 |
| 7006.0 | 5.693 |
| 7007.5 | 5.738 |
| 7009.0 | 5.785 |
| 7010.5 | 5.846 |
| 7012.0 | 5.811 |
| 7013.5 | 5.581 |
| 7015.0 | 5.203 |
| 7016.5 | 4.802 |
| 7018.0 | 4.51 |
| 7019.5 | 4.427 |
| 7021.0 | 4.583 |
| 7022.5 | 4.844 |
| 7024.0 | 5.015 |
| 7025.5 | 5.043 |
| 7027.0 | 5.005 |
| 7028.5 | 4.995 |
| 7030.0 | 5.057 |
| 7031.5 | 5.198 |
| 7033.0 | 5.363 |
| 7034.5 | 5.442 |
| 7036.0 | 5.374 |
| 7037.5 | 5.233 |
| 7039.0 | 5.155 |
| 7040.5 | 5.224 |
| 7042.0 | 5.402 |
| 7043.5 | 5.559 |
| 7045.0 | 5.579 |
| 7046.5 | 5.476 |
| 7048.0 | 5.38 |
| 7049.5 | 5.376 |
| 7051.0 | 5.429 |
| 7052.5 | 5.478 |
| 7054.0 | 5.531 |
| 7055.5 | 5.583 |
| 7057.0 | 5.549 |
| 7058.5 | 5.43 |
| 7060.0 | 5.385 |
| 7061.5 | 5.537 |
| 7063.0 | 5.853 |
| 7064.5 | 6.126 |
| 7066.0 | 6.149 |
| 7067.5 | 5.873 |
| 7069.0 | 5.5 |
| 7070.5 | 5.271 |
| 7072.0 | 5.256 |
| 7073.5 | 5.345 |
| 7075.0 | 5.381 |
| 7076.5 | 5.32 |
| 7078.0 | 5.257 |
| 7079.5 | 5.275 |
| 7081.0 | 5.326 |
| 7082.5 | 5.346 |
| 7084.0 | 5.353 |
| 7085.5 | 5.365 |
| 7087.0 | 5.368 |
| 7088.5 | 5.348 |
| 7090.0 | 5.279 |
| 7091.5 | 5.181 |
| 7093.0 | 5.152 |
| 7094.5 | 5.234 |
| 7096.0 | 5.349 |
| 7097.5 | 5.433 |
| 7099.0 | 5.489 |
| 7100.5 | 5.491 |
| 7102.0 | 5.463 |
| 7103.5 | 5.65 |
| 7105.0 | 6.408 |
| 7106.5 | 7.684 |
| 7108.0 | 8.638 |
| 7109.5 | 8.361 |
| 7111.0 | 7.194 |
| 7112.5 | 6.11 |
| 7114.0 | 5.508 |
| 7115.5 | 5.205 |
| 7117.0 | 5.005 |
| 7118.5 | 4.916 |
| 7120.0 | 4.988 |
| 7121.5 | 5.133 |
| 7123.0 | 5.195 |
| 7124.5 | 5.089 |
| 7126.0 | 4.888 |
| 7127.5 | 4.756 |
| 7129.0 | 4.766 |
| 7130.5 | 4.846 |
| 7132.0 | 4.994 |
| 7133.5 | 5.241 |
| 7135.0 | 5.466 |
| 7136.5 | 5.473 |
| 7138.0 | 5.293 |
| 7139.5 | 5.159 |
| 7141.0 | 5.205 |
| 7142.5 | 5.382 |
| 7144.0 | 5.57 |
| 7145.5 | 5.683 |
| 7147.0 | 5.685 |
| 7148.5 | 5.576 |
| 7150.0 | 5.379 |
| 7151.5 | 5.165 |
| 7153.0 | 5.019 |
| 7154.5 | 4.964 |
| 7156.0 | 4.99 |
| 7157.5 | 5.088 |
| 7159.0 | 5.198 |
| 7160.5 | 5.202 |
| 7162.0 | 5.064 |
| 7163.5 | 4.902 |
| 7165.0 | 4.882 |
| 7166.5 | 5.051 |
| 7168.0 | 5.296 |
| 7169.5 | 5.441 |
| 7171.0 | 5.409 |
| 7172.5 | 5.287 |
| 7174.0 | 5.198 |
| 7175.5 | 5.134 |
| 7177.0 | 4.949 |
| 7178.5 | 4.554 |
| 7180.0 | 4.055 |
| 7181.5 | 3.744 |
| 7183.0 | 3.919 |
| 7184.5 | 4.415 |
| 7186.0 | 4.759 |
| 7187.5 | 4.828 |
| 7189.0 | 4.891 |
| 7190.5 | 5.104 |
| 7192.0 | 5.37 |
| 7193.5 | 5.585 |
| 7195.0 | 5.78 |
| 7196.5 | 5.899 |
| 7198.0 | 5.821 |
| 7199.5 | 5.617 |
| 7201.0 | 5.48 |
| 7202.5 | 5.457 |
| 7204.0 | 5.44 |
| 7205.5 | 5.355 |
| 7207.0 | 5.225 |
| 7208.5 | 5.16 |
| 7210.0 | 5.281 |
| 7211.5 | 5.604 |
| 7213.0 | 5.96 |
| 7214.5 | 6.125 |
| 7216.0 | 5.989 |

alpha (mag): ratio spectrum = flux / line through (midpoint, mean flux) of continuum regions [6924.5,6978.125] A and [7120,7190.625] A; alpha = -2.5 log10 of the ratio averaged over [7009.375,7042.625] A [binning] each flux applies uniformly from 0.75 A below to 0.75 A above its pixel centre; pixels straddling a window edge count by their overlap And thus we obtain 0.07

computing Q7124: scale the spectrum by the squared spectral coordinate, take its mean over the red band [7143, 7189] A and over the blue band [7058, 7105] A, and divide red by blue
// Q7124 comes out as 0.94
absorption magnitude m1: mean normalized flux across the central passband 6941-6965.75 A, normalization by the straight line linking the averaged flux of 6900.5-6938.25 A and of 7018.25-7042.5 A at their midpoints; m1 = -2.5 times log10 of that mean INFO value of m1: -0.109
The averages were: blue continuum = 5.5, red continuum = 5.07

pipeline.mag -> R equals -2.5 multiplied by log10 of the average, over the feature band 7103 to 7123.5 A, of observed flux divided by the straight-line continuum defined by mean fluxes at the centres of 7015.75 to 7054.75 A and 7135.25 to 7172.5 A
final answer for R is -0.18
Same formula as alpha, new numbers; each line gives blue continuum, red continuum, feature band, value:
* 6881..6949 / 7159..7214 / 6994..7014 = -0.059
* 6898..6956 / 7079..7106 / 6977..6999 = -0.064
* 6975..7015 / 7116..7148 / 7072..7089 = 0.014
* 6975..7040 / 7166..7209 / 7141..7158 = -0.026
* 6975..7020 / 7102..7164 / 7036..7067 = 0.015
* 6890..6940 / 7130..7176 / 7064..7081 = -0.032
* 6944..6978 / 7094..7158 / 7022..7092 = 0.058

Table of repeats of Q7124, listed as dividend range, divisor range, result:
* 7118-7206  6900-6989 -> 0.96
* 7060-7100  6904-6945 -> 1.04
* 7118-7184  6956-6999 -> 0.90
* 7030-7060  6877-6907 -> 0.95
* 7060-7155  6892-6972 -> 1.02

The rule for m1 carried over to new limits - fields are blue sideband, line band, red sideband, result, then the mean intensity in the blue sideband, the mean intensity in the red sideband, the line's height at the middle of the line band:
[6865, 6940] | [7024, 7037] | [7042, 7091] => 0.07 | 5.72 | 5.47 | 5.53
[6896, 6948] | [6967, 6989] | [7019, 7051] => -0.06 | 5.52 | 5.19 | 5.36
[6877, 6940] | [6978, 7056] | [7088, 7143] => 0.03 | 5.7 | 5.57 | 5.63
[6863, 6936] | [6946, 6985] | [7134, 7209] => -0.05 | 5.72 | 5.17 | 5.59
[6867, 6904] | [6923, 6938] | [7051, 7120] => 0.07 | 5.93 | 5.68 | 5.87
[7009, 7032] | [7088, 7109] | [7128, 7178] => -0.14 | 5.08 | 5.21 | 5.16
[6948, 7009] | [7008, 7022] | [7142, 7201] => 0.11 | 5.85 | 5.13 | 5.72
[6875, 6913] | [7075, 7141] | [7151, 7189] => -0.08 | 5.92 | 4.9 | 5.13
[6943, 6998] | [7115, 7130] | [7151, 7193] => 0.04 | 5.86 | 4.93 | 5.16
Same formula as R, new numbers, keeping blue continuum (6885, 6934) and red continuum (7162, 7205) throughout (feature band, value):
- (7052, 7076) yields -0.05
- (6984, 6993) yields -0.07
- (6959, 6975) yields -0.08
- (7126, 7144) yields 0.00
